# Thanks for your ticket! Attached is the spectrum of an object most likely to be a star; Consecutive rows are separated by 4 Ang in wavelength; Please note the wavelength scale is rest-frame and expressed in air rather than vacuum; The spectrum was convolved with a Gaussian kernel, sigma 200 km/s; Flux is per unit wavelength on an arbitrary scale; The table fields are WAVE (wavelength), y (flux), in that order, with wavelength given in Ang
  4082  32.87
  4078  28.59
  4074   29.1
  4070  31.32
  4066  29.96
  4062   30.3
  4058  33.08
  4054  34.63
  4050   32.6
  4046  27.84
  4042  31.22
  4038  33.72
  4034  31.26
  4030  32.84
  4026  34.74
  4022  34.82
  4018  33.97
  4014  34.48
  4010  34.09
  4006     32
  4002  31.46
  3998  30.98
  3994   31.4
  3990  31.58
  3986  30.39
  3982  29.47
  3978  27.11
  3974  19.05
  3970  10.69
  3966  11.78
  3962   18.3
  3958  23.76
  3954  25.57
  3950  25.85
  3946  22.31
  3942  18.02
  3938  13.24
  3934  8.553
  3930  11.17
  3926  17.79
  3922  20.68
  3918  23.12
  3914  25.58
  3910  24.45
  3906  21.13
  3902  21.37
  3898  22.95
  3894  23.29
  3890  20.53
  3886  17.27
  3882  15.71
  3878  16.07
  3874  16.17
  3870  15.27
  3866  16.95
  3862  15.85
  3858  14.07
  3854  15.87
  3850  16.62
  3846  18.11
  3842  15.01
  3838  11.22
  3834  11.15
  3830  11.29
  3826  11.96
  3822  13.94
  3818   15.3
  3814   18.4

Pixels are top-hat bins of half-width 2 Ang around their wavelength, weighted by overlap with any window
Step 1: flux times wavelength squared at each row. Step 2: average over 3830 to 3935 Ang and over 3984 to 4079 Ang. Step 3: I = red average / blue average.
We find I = 1.97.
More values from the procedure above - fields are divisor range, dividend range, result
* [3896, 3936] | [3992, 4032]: 1.77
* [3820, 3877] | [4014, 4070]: 2.45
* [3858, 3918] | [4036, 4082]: 1.75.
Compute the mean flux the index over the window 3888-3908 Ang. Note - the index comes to 21.9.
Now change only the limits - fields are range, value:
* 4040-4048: 29.5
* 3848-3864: 15.6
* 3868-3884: 15.8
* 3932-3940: 10.9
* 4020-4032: 34.1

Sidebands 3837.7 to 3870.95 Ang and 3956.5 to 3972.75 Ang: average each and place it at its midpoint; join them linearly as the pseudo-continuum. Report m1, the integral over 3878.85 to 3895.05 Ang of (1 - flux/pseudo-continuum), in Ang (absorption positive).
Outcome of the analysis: -3.0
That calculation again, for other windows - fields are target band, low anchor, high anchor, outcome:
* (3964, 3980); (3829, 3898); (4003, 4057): 5.9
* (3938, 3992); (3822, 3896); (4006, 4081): 6.3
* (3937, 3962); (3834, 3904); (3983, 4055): 3.7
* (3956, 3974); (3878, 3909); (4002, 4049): 7.0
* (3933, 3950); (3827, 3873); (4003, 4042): 5.2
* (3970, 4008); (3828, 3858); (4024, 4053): -0.8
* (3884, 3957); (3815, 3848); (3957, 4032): 3.8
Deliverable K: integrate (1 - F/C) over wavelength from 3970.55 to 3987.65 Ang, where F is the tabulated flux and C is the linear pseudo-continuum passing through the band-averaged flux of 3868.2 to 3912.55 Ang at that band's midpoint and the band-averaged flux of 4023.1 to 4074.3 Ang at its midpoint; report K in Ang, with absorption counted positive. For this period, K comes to 0.9 Ang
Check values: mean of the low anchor 19.6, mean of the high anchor 31.9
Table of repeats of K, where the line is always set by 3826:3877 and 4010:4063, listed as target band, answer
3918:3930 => 1.8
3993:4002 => -0.7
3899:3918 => -2.6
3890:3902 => -2.1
